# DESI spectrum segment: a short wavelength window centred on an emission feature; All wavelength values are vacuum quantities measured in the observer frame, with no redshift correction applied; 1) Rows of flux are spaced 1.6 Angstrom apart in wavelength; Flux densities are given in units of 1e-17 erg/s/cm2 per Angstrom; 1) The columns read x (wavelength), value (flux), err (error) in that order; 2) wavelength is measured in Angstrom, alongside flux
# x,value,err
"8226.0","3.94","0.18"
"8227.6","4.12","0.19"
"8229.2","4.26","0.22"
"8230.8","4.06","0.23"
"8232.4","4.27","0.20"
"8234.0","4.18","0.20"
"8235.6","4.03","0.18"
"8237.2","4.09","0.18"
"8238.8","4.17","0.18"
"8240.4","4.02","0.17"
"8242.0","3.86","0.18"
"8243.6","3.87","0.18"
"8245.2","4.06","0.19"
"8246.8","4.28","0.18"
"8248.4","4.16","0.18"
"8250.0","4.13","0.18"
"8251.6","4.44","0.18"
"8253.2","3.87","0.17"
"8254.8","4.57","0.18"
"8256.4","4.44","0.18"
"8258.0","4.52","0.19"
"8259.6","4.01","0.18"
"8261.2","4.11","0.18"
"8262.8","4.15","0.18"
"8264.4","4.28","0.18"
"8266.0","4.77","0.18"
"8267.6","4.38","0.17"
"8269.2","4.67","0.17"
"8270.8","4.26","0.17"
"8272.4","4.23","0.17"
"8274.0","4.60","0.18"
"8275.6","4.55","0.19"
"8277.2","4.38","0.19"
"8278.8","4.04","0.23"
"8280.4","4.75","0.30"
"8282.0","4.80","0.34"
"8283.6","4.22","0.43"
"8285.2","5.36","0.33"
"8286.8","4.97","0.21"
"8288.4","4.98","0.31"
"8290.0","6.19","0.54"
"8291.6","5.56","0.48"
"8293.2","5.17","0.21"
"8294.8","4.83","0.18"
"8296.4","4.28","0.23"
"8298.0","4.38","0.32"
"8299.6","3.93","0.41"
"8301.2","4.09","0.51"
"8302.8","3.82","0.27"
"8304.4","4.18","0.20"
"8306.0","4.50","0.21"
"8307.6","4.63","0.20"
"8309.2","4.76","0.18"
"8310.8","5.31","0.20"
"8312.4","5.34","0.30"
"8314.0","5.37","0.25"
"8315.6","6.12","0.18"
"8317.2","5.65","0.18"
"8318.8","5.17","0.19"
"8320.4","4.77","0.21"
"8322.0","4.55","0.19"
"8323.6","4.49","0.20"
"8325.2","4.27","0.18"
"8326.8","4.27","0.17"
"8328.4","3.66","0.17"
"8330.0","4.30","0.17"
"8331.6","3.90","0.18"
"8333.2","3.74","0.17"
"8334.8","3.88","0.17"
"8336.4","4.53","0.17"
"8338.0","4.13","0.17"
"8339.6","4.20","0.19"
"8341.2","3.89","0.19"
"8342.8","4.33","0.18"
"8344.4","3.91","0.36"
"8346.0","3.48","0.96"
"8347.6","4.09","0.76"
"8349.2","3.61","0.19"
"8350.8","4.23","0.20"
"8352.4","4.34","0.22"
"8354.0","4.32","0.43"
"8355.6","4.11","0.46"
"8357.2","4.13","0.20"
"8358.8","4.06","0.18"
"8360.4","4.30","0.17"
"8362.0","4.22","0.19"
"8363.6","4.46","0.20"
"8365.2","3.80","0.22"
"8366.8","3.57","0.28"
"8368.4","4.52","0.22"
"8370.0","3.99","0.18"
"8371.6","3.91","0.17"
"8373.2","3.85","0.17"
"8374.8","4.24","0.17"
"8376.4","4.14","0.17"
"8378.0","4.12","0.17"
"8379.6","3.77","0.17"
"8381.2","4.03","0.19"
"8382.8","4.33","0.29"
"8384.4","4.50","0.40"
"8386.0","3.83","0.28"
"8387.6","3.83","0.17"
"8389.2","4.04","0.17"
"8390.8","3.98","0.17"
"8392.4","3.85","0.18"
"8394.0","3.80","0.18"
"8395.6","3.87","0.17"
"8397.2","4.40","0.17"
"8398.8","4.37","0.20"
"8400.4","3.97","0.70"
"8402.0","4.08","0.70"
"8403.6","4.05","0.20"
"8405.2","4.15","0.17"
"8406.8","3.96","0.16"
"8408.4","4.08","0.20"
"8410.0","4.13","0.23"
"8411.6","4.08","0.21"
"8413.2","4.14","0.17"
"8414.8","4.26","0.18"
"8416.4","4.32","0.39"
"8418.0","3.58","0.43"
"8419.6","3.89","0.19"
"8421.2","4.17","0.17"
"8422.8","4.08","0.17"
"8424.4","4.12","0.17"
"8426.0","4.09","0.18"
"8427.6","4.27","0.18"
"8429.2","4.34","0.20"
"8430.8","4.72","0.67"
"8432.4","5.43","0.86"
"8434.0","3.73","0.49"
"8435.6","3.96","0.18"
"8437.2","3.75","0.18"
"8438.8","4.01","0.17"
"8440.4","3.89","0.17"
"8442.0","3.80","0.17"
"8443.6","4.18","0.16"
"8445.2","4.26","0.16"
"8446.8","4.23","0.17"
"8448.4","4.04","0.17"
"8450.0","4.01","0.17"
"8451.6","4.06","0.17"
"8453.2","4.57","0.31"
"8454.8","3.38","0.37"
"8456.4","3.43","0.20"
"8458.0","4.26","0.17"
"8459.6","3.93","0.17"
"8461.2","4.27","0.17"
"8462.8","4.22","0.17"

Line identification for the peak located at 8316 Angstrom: [N II]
